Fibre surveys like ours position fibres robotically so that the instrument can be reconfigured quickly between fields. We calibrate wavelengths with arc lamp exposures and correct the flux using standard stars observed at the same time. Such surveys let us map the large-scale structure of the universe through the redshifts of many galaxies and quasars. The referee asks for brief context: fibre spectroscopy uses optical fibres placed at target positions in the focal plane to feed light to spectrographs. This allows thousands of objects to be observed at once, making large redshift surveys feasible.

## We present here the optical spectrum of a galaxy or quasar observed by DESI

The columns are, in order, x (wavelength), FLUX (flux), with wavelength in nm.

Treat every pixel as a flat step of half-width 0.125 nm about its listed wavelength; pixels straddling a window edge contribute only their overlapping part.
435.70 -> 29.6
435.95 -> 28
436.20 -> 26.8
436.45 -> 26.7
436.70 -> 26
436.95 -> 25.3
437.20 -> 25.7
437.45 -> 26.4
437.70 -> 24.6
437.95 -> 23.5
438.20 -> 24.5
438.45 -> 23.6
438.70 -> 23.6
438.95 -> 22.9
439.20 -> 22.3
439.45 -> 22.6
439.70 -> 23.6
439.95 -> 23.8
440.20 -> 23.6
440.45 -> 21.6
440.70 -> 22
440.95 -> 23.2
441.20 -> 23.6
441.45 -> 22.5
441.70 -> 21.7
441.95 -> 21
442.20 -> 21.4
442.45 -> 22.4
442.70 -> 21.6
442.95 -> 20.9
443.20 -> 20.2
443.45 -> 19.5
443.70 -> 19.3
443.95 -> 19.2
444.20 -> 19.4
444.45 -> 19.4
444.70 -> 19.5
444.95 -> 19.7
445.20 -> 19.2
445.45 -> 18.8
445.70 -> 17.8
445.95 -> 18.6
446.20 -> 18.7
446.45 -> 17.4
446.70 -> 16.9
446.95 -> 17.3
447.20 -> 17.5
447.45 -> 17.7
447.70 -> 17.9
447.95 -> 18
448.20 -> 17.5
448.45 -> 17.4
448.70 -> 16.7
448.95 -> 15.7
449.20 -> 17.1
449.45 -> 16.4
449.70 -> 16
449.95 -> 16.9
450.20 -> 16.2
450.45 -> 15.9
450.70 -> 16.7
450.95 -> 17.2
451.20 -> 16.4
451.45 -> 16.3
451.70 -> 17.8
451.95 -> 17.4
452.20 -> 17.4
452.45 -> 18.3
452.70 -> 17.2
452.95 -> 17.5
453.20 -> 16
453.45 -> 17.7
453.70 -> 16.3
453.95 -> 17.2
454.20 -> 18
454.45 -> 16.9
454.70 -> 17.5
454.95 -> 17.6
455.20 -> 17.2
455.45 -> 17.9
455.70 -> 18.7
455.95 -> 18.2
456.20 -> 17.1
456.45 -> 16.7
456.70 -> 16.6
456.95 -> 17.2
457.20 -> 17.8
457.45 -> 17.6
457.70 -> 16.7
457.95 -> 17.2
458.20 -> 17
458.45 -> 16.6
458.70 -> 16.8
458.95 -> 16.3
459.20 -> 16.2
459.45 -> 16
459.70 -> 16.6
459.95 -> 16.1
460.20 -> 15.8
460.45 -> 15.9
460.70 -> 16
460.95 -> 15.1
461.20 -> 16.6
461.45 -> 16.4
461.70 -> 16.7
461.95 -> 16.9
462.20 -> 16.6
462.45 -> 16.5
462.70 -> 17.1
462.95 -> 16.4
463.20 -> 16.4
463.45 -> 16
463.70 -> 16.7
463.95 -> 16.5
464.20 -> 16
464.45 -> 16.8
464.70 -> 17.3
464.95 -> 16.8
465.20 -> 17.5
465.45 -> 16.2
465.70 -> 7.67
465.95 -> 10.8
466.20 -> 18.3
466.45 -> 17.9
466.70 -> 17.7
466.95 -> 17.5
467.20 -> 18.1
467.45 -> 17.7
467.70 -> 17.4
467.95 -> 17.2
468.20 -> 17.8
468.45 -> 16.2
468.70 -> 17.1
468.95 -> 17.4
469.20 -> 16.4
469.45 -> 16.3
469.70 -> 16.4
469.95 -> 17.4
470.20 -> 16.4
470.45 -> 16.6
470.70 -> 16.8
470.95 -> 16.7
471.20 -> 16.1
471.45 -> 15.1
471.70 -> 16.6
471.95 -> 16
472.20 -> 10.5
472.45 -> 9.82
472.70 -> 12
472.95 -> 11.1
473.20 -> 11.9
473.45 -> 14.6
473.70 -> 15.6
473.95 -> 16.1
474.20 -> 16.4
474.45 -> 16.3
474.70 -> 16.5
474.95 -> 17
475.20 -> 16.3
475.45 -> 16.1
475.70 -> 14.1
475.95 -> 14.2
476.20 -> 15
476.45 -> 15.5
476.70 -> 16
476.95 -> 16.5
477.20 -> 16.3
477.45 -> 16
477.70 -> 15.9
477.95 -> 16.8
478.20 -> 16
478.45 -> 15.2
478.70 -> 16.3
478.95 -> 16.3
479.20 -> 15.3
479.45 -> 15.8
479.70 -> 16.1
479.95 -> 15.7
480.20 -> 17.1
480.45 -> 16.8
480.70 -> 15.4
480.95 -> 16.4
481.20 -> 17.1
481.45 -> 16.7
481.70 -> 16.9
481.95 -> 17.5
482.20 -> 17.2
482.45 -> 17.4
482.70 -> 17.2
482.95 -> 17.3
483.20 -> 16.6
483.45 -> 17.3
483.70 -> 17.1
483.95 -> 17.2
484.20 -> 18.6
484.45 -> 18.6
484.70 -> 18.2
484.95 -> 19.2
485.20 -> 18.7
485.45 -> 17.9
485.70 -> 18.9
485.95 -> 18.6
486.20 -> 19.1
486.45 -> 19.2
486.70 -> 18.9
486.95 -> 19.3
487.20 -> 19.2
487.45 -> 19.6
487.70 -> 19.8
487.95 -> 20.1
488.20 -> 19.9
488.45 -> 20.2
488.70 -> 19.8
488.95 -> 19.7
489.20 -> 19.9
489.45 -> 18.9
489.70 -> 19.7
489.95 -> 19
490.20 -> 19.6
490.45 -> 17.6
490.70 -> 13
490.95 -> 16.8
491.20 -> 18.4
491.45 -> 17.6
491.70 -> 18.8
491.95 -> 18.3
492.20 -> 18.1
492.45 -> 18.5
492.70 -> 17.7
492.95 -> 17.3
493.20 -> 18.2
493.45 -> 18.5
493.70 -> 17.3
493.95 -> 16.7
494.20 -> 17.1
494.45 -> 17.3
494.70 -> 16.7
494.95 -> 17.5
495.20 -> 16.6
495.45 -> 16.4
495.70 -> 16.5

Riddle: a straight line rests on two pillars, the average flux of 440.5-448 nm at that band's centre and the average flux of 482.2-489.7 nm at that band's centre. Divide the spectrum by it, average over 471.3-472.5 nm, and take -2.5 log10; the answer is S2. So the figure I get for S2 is 0.34 mag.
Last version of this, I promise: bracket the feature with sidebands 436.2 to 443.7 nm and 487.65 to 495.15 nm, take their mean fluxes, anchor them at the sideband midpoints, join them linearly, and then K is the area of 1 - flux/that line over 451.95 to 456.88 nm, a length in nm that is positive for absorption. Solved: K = 0.99 nm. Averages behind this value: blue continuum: 23.1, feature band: 17.4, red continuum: 18.2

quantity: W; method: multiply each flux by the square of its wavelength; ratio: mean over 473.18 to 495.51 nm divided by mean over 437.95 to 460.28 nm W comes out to 1.1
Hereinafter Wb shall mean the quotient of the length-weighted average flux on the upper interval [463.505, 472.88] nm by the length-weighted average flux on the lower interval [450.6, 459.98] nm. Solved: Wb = 0.93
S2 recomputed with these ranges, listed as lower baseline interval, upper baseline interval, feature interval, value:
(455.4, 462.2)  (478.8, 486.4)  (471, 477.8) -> 0.15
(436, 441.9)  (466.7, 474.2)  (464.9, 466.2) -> 0.21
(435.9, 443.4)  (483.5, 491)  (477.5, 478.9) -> 0.22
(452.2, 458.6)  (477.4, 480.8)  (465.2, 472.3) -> 0.03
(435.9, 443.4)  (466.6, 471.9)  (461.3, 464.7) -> 0.11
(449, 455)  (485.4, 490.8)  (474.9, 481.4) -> 0.16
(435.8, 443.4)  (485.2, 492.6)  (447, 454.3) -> 0.30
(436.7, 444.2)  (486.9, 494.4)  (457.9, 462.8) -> 0.27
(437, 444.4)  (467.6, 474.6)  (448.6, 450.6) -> 0.24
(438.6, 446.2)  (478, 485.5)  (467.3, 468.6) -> 0.07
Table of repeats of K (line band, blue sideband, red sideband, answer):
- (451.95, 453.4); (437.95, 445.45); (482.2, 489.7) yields 0.249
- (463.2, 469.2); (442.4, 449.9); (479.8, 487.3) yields 0.522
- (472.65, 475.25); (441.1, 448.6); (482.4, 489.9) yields 0.550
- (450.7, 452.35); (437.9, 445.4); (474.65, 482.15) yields 0.253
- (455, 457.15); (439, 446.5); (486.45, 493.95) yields 0.294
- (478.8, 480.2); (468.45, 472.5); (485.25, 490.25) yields 0.136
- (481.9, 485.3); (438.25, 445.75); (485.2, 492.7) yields 0.238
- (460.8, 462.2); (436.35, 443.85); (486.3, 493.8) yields 0.315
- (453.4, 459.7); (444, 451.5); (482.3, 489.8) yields 0.244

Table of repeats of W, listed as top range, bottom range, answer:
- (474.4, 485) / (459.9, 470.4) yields 1.07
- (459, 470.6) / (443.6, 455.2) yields 1.00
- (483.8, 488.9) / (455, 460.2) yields 1.27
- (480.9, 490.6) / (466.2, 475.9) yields 1.24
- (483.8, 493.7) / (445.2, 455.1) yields 1.27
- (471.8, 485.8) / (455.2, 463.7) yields 1.05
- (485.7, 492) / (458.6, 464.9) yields 1.29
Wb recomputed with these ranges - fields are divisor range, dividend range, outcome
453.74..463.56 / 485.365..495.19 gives 1.09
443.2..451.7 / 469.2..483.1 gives 0.89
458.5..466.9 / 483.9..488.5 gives 1.18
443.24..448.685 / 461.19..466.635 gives 0.87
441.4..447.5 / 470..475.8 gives 0.77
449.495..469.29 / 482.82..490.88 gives 1.11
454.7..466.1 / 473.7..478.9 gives 0.97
